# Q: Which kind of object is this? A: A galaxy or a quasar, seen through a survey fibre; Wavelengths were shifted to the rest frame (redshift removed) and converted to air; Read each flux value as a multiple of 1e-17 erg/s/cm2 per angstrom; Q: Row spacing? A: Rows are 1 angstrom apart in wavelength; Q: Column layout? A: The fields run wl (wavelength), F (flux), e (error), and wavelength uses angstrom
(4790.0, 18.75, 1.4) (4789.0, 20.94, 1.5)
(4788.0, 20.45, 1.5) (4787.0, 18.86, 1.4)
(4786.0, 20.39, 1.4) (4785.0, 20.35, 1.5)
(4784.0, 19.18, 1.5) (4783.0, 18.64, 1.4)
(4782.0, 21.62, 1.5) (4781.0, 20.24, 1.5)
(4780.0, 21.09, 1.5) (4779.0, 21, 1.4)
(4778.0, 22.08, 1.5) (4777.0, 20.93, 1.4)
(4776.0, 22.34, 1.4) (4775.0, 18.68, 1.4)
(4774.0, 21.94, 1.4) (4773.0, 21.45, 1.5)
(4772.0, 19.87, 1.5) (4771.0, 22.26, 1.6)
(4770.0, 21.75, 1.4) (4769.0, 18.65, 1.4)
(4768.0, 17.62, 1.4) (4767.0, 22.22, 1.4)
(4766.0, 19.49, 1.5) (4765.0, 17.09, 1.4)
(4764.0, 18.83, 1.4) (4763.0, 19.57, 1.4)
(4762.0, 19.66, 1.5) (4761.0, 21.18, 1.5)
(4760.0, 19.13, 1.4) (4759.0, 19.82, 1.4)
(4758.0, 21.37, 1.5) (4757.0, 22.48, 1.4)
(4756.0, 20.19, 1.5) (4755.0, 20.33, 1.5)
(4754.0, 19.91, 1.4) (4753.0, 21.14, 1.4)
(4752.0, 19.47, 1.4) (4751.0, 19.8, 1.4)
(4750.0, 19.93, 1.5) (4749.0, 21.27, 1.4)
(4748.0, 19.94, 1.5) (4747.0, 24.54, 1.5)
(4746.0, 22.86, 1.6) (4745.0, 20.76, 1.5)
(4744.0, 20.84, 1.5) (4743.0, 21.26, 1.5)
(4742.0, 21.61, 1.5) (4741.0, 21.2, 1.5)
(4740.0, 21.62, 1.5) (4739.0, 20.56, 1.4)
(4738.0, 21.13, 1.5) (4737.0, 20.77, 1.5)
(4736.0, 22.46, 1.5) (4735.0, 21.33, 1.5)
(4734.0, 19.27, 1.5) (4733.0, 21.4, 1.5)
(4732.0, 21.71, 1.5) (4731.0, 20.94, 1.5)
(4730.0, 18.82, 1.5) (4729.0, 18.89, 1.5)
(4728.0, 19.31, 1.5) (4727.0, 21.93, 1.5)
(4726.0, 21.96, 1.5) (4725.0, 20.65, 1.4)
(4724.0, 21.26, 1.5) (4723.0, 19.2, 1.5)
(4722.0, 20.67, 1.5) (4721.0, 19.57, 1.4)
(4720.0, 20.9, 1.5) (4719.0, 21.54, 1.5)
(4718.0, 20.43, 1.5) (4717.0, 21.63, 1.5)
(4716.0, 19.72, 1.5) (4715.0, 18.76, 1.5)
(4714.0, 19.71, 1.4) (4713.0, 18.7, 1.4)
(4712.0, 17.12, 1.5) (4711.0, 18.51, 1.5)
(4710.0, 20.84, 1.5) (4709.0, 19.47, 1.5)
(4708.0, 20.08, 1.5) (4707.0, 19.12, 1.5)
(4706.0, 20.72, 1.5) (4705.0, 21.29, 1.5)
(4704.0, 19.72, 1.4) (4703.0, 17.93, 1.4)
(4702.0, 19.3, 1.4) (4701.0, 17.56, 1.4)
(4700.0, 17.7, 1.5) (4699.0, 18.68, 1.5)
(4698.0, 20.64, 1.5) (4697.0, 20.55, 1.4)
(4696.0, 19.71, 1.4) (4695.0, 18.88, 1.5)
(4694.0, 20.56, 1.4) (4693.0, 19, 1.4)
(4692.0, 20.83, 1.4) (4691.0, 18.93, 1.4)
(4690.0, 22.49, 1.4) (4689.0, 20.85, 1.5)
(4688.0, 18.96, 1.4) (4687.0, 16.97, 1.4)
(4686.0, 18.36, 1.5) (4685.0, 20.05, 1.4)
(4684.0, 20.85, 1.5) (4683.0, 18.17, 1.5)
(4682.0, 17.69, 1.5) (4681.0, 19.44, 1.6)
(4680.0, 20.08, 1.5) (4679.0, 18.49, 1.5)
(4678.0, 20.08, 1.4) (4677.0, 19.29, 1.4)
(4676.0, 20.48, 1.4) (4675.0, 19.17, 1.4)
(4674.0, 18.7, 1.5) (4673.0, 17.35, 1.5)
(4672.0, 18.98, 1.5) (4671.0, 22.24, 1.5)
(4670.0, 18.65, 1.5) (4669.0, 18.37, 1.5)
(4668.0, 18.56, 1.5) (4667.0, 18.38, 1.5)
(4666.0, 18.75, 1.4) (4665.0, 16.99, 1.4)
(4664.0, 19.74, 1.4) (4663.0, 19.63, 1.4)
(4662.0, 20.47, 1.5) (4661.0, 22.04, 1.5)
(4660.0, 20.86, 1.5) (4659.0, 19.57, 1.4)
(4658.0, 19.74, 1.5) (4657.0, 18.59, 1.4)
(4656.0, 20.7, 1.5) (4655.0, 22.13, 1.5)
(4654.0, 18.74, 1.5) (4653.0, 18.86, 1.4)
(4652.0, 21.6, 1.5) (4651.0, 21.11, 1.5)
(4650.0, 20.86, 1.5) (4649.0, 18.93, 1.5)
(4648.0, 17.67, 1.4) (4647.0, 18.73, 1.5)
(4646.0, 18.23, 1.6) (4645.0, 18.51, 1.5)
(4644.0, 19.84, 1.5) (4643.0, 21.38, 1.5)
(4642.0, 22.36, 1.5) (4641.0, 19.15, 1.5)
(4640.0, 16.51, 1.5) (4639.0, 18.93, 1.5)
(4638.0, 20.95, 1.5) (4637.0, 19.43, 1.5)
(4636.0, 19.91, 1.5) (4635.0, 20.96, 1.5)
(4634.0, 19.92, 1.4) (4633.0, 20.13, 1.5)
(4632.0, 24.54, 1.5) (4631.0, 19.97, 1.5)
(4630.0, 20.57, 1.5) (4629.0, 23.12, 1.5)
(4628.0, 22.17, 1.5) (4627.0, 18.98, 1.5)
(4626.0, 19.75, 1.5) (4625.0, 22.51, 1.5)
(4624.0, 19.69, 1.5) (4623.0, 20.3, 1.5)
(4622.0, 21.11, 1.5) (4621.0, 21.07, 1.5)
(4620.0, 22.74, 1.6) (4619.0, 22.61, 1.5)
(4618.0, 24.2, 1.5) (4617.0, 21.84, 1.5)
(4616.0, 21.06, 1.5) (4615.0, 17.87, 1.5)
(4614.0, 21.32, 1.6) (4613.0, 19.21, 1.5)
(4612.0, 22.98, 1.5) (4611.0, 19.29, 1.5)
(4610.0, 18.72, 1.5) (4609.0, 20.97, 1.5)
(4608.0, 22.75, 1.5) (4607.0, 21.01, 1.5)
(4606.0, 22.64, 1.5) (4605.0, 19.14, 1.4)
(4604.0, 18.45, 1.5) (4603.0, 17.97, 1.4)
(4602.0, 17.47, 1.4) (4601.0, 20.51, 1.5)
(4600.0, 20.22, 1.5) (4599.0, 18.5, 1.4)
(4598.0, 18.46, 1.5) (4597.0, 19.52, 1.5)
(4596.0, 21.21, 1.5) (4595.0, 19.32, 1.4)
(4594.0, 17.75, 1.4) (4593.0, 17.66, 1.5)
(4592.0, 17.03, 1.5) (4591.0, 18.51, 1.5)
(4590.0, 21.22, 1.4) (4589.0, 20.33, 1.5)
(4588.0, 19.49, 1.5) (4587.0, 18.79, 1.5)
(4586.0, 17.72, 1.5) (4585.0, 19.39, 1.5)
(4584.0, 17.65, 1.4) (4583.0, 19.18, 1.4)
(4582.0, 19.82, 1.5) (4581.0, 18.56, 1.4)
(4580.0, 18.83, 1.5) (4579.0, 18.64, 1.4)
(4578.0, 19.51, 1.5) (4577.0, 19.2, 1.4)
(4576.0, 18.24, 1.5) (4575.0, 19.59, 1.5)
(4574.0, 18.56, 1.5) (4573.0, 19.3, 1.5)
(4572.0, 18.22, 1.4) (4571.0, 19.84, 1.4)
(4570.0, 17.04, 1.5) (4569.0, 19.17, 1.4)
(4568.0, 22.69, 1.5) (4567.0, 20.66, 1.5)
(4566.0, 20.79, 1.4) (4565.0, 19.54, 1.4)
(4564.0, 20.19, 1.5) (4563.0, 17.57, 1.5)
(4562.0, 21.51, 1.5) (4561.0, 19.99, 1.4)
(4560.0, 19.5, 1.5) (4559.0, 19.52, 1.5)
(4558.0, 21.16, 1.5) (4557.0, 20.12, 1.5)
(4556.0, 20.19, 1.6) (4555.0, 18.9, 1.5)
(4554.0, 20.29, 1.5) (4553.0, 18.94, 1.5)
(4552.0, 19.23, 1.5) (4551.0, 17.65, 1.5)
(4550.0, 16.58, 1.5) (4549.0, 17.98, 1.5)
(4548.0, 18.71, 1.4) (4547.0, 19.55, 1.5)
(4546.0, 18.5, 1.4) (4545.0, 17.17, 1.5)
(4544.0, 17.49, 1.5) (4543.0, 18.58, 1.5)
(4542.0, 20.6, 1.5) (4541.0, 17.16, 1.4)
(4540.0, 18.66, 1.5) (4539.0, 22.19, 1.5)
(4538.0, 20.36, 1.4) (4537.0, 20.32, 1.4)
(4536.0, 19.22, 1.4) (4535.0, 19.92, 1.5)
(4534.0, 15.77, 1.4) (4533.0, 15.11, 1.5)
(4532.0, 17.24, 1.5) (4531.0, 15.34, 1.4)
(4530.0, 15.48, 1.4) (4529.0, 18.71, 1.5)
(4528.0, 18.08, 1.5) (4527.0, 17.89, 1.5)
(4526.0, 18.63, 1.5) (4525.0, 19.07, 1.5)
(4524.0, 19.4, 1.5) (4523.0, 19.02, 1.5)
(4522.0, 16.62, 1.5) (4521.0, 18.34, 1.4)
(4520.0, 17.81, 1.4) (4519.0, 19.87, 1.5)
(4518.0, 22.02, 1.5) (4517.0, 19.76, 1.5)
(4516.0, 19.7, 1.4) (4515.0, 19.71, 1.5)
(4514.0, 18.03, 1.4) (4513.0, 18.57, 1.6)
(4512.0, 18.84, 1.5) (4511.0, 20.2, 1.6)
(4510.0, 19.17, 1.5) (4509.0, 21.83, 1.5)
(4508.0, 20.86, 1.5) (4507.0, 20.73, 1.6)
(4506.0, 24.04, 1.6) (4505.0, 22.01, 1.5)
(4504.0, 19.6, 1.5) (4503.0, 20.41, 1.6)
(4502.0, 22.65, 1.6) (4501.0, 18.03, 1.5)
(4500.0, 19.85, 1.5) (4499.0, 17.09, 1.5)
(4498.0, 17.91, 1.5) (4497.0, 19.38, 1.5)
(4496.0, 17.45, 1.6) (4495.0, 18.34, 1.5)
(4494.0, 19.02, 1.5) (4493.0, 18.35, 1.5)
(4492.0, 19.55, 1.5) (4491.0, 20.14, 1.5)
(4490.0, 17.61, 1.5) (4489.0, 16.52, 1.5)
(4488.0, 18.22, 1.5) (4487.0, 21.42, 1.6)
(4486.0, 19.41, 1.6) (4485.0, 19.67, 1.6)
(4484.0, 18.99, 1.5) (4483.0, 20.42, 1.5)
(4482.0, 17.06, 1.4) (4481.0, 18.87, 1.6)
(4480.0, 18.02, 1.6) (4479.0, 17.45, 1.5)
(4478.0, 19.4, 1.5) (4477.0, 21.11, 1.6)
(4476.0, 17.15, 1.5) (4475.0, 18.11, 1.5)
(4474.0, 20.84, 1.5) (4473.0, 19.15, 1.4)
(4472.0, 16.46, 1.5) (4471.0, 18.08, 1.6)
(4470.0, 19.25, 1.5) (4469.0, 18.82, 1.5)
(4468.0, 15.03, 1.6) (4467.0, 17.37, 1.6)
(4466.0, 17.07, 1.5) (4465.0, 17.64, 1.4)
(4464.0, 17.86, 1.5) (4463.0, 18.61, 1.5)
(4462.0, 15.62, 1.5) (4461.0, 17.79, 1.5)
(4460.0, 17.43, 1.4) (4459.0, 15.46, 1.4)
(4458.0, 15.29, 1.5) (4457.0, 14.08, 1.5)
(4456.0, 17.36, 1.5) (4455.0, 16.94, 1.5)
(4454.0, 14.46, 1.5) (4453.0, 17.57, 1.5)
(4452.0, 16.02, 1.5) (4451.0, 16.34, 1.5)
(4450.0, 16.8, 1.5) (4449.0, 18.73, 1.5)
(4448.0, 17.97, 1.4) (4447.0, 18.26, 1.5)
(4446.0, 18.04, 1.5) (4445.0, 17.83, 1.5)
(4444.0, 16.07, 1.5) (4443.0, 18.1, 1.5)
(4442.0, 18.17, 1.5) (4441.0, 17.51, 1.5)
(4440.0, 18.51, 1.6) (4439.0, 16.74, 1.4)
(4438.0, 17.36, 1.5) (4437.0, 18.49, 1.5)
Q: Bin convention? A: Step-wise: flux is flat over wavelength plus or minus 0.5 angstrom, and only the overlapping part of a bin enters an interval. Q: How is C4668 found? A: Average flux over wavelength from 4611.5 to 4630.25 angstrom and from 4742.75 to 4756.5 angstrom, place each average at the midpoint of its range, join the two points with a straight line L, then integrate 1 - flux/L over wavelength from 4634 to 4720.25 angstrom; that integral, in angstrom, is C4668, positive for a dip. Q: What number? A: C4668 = 6.14 angstrom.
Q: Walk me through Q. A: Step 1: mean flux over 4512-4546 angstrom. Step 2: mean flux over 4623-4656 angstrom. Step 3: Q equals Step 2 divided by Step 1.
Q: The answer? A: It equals 1.09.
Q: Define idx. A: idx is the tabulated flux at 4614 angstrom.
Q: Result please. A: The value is 21.32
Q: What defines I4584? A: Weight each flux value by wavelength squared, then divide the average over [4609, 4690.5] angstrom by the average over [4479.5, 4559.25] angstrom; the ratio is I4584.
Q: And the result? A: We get 1.11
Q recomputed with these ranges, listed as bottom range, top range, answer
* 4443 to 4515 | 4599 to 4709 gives 1.08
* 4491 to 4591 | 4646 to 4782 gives 1.05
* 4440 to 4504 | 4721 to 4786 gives 1.14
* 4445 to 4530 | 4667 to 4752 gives 1.08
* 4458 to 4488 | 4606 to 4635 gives 1.16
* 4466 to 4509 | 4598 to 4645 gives 1.08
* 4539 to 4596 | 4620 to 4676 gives 1.04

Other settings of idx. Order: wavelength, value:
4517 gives 19.76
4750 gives 19.93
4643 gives 21.38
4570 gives 17.04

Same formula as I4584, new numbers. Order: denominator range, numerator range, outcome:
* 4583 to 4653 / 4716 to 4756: 1.09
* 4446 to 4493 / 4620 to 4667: 1.22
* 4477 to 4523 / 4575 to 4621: 1.07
